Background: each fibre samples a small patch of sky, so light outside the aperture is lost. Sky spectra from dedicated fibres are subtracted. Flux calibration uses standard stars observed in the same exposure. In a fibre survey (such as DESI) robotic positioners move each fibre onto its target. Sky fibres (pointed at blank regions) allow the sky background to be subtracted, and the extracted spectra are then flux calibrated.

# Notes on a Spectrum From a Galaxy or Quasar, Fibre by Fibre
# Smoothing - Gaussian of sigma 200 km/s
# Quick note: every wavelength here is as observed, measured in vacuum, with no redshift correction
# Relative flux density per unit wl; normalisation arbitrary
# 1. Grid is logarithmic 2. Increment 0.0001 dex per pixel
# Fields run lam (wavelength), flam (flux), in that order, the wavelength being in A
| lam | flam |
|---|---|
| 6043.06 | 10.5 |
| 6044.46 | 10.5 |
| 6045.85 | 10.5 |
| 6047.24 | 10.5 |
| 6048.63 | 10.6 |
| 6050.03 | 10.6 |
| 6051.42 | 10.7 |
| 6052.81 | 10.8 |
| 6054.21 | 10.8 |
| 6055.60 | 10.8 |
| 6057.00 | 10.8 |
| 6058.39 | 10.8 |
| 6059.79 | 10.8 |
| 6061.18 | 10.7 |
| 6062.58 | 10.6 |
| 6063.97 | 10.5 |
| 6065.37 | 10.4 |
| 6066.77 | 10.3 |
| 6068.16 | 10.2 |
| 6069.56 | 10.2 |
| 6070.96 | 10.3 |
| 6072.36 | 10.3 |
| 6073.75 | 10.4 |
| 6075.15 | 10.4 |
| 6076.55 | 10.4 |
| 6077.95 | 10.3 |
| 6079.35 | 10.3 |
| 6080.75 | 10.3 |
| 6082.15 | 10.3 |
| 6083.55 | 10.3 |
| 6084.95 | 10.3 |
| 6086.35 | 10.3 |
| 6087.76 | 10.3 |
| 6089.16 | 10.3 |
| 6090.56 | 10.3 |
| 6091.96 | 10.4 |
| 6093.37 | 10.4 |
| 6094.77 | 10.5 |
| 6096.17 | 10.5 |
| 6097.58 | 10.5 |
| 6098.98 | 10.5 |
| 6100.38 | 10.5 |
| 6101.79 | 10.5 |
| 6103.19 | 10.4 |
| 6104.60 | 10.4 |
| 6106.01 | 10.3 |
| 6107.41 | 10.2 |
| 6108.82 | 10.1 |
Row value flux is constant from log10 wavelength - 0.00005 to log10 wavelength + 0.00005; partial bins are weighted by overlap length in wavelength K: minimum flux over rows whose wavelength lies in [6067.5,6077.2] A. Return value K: 10.2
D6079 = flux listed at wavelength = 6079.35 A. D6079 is 10.3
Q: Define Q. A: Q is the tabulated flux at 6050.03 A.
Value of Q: 10.6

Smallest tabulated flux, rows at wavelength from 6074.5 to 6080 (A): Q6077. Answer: 10.3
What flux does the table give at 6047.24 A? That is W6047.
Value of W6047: 10.5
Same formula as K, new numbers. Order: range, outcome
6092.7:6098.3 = 10.4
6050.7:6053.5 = 10.7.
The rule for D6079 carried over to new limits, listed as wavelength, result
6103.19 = 10.4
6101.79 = 10.5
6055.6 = 10.8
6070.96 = 10.3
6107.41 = 10.2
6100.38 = 10.5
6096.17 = 10.5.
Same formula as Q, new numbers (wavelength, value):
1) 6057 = 10.8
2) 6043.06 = 10.5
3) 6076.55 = 10.4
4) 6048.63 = 10.6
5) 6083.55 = 10.3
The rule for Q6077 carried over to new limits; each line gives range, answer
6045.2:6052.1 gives 10.5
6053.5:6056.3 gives 10.8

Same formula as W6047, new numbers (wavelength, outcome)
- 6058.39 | 10.8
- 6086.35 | 10.3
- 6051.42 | 10.7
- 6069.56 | 10.2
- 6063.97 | 10.5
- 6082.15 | 10.3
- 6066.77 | 10.3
